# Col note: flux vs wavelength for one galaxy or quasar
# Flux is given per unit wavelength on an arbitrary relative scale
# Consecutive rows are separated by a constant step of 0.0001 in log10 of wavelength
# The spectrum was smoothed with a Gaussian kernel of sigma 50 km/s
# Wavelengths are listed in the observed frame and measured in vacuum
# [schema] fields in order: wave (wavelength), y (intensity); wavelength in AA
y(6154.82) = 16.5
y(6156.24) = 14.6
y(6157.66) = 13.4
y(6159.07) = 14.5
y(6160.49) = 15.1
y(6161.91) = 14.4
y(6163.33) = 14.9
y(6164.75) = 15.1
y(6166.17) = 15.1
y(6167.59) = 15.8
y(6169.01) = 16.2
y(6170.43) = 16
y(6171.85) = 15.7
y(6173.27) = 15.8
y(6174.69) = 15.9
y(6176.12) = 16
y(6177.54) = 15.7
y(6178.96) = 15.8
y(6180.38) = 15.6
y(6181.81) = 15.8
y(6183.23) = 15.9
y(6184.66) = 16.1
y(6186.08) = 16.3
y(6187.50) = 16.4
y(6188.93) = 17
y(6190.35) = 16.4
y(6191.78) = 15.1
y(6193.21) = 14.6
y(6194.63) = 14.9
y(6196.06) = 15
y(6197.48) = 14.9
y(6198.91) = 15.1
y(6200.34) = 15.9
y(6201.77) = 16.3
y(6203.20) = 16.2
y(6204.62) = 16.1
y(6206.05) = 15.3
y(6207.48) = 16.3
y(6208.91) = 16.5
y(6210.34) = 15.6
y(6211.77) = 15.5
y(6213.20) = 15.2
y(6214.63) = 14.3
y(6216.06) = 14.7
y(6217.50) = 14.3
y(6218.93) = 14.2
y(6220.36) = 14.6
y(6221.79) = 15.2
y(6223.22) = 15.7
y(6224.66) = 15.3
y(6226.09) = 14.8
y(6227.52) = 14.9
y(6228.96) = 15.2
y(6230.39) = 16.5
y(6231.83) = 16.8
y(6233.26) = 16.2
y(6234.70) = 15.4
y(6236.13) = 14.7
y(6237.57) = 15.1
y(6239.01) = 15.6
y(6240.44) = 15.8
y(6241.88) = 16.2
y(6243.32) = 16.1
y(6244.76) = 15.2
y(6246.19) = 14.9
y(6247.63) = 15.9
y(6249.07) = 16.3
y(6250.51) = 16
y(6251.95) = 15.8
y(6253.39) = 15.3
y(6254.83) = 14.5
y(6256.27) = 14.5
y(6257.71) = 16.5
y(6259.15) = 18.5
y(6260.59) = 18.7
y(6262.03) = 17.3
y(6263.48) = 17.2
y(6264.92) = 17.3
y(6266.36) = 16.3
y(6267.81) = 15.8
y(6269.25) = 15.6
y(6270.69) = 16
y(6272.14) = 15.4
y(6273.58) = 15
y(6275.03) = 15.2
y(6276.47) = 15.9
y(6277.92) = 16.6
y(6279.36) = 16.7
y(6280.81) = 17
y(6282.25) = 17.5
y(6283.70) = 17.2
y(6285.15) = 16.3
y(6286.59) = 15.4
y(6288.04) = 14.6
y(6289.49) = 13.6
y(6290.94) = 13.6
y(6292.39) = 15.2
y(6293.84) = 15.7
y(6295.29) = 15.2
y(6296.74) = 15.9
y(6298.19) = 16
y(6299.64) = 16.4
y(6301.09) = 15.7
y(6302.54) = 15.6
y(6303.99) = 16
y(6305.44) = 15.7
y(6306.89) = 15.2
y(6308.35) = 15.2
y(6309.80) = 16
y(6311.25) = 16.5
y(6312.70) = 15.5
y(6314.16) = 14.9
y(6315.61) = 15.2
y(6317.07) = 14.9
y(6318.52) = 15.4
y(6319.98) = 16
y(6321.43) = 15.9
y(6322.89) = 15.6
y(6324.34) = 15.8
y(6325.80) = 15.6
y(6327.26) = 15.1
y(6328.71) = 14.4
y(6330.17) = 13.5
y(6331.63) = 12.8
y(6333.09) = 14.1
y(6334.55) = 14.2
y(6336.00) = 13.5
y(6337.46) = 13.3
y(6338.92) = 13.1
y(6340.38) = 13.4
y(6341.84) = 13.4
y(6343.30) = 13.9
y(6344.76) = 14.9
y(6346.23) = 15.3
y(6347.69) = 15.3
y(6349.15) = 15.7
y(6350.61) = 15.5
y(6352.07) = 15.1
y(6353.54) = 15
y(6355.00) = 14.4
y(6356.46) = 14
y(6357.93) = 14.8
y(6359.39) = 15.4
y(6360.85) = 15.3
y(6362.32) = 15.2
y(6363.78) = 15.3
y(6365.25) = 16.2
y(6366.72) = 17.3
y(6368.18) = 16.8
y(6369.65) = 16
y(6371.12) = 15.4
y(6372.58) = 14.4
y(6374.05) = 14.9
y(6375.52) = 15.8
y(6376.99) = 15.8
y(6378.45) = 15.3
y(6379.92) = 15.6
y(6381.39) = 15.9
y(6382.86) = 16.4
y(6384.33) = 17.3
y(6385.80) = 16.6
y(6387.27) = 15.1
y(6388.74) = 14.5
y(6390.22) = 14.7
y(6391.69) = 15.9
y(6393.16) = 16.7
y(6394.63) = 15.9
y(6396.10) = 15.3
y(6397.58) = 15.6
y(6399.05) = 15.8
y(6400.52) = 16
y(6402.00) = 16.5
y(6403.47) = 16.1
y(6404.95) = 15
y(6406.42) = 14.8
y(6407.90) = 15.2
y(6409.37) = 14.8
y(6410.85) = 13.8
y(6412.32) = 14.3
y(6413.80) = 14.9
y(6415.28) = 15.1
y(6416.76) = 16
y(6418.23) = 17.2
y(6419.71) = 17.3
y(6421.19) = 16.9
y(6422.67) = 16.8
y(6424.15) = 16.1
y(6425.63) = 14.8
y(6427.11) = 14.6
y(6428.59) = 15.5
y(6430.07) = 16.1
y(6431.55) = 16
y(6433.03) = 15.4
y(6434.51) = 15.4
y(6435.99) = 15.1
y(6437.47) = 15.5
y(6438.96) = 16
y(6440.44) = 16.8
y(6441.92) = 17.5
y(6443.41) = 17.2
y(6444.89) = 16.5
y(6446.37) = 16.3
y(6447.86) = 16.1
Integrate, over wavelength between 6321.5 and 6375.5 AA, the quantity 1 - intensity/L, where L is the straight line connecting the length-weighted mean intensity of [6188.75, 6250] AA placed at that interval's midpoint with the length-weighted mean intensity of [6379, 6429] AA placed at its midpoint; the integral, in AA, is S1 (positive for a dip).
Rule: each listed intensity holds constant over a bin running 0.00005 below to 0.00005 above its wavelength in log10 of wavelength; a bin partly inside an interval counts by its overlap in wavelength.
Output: 2.61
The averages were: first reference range 15.5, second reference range 15.7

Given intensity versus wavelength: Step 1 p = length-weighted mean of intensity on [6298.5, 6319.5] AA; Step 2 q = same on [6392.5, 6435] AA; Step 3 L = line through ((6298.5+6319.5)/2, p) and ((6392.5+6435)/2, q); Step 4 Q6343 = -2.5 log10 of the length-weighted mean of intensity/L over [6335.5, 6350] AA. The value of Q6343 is 0.10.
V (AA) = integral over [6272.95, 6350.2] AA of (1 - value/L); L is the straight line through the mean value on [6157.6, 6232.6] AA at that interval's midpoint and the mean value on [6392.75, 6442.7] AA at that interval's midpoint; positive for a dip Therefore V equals 2.0 AA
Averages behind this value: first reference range 15.5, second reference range 15.7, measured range 15.2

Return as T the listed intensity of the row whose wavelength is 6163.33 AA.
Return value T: 14.9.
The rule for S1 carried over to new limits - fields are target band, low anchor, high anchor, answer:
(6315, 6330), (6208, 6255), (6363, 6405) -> 0.3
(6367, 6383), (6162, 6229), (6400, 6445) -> 0.0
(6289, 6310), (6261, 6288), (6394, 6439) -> 1.0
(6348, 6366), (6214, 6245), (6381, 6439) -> 0.5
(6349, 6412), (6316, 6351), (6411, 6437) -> -1.4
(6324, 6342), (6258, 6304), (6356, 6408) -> 2.1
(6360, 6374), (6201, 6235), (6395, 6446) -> 0.0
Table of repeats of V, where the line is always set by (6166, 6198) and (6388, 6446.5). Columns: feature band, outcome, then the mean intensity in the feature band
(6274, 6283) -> -0.39 AA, 16.4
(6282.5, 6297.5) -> 0.39 AA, 15.3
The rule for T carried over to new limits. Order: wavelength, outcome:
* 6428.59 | 15.5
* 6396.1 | 15.3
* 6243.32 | 16.1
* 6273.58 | 15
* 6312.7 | 15.5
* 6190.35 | 16.4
